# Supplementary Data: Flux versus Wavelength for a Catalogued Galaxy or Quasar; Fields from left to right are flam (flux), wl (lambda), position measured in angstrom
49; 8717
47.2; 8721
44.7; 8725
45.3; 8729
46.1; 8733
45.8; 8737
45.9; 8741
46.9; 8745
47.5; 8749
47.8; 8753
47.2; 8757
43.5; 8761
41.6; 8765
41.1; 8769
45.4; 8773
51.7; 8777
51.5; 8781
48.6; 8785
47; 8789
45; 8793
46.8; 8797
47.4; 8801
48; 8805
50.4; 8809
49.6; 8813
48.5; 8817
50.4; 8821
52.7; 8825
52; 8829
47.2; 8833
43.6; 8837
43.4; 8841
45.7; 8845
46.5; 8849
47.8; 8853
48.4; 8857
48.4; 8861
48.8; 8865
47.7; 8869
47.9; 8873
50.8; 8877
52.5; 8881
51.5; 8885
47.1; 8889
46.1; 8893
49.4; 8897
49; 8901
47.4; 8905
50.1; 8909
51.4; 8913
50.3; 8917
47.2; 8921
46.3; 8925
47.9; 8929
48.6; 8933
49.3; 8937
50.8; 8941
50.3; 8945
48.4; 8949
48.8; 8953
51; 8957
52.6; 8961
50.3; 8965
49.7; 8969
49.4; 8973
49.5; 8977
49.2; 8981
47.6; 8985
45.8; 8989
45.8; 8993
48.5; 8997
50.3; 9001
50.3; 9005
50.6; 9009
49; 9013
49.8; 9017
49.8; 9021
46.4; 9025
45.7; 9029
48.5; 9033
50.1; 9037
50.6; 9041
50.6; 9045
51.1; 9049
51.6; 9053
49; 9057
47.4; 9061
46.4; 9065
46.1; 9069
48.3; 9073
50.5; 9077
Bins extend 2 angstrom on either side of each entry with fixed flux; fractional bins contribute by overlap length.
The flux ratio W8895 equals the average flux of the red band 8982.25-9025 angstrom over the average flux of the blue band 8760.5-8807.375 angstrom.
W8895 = 1.04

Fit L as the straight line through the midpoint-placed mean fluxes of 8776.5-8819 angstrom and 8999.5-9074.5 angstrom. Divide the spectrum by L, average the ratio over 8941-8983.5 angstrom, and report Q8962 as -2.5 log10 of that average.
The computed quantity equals -0.02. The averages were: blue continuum 48.5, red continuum 49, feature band 49.9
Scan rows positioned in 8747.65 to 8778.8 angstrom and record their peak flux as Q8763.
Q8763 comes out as 51.7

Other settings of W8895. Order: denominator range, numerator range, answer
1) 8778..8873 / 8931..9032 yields 1.02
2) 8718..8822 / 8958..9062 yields 1.05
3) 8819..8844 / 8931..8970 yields 1.04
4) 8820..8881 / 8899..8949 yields 1.02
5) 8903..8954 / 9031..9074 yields 1.00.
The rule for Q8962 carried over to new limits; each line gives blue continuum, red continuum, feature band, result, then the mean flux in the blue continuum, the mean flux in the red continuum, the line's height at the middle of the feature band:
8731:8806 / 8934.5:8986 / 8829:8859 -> 0.03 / 46.5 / 49.8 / 47.8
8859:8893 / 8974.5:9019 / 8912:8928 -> 0.01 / 49.1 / 48.8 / 49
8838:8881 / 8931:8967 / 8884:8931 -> 0.01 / 47.7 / 50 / 48.9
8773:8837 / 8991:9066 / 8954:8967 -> -0.05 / 48.8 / 49.1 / 49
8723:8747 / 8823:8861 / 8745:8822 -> -0.02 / 45.8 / 47.5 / 46.6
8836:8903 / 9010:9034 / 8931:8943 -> -0.03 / 48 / 48.3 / 48.1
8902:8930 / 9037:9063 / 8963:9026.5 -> 0.01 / 48.7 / 50.1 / 49.5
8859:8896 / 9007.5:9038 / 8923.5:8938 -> 0.02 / 49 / 48.7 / 48.9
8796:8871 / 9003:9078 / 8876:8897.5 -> -0.03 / 48.1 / 49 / 48.3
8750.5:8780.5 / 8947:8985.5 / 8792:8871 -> -0.02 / 45.8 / 49.7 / 47.1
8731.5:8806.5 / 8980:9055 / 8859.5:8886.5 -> -0.05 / 46.6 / 49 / 47.6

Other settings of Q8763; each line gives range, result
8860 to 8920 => 52.5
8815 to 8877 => 52.7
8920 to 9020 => 52.6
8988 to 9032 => 50.6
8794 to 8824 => 50.4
